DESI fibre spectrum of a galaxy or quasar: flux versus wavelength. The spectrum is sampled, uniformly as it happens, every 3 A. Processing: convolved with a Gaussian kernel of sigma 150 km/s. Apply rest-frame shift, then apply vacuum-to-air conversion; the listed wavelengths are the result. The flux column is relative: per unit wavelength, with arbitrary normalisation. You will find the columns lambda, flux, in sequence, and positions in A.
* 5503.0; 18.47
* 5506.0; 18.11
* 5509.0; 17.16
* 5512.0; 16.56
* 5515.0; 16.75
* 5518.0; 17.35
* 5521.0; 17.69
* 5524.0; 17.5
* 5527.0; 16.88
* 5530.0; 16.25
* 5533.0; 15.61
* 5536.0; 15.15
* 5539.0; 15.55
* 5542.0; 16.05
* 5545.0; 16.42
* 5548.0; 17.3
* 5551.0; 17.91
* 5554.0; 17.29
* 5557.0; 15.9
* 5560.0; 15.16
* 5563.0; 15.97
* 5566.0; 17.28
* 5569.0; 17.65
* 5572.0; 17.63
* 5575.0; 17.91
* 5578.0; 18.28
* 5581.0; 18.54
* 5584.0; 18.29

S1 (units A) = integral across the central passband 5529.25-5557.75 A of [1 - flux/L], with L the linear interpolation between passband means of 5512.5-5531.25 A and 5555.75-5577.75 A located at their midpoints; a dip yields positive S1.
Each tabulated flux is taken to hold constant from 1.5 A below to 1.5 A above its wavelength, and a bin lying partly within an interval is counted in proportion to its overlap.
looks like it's 1.0 A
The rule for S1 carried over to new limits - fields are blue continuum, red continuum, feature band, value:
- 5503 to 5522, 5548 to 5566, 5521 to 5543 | 1.00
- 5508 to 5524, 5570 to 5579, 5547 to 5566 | 1.12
